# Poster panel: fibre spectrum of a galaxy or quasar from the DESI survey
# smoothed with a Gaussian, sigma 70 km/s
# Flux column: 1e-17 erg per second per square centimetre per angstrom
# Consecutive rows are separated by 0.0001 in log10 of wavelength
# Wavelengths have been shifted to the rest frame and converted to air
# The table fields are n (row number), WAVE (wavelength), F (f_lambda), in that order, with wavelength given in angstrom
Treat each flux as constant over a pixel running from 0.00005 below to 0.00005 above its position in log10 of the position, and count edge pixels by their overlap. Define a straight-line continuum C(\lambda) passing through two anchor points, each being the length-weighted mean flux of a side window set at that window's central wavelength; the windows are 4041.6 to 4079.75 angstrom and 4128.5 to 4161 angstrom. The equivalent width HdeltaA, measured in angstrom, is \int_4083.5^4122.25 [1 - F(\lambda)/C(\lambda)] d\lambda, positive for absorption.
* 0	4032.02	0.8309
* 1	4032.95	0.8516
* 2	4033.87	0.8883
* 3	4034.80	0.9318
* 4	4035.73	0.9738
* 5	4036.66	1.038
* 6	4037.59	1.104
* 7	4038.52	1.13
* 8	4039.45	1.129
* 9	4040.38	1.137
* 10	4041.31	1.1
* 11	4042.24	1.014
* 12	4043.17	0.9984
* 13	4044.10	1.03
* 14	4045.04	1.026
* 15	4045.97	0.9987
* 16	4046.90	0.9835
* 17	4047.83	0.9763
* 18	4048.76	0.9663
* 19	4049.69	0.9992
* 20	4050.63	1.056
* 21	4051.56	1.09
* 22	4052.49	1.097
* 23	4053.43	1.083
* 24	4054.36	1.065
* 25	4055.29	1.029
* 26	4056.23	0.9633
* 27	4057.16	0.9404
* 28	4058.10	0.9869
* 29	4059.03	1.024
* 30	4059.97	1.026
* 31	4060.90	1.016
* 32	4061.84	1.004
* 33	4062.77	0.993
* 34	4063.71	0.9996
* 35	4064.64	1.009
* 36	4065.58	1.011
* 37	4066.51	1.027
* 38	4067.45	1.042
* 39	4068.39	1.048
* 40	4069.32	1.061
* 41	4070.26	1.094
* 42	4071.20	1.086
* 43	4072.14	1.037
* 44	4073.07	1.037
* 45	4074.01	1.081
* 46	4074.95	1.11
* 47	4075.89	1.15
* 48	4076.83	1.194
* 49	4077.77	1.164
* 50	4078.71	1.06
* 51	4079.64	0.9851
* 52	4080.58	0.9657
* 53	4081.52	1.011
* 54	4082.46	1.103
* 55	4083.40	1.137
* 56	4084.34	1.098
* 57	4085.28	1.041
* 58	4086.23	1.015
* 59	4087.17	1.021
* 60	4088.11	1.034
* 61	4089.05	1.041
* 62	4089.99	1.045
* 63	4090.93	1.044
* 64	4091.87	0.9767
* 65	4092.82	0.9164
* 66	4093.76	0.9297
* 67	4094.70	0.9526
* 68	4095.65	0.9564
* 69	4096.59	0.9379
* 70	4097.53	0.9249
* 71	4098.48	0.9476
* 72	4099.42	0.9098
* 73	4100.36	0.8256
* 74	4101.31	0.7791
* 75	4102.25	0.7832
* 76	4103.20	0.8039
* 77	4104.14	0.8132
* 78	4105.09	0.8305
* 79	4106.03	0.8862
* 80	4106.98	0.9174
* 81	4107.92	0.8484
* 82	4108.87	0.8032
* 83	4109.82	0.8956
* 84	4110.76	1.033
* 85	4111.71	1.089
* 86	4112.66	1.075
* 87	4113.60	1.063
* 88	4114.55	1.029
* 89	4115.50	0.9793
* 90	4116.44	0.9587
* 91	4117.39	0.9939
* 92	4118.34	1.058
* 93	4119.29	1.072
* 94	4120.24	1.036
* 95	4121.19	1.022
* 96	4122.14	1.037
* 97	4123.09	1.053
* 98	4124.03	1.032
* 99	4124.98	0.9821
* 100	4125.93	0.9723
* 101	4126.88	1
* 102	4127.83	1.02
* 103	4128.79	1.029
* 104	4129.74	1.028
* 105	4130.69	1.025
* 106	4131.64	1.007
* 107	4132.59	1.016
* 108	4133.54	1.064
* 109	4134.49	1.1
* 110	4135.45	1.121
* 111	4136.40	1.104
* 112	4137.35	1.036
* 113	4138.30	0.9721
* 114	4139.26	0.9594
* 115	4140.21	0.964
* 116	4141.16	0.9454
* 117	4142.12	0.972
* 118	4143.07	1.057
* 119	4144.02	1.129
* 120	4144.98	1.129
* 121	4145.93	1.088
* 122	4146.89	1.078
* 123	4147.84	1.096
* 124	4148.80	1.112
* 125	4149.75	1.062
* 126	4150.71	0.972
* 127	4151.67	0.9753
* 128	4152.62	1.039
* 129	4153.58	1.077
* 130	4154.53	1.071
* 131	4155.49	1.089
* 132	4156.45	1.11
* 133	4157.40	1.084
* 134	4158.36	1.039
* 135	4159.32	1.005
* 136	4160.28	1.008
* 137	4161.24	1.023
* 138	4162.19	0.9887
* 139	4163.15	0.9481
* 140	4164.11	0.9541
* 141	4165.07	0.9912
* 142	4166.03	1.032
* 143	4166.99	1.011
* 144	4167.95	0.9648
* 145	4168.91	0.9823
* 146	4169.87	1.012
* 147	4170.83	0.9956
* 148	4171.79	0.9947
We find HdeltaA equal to 3.0 angstrom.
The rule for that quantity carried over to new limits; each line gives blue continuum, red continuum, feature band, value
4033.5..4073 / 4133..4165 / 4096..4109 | 2.2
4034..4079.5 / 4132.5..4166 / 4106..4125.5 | 0.8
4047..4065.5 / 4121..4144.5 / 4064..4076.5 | -0.5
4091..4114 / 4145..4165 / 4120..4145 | -1.0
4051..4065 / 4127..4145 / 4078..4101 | 0.7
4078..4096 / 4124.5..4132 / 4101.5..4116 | 1.3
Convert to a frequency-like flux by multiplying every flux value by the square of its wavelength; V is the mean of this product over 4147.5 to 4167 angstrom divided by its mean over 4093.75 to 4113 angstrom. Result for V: 1.2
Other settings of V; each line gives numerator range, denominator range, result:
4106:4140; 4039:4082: 1.00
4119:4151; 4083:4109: 1.13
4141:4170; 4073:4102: 1.06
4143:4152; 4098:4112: 1.25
